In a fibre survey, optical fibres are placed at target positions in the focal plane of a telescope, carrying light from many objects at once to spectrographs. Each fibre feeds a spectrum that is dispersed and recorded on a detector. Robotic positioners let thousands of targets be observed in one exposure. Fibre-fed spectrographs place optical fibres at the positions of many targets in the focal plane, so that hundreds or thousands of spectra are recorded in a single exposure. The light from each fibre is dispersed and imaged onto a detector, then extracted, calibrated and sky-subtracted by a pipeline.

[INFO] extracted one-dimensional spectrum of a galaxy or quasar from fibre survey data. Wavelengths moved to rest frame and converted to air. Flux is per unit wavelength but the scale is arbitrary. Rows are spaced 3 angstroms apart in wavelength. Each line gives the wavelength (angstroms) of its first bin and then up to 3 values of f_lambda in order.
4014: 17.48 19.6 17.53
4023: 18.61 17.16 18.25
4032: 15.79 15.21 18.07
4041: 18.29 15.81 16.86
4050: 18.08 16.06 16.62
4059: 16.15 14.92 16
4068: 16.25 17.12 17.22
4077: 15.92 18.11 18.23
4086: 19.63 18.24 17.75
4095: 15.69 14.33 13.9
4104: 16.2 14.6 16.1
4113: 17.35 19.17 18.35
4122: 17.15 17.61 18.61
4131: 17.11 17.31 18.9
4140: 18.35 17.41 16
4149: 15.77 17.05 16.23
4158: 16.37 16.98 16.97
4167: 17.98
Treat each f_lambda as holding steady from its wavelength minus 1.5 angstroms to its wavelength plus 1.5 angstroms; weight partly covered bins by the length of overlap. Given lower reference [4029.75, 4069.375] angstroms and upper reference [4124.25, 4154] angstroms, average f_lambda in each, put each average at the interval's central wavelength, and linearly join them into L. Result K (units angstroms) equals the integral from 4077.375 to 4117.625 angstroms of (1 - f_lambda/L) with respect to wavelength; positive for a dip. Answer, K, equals 0.3 angstroms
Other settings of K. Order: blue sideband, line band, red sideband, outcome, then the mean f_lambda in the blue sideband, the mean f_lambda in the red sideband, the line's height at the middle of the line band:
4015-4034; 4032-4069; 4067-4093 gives 2.5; 17.7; 17.6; 17.7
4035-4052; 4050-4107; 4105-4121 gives 1.9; 17.2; 17.1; 17.1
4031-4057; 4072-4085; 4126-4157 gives -0.4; 16.8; 17.3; 16.9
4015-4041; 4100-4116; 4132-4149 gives 1.3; 17.6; 17.4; 17.5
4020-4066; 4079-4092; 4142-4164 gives -1.4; 16.8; 16.6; 16.7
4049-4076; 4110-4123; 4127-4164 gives -0.7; 16.5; 17.1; 16.9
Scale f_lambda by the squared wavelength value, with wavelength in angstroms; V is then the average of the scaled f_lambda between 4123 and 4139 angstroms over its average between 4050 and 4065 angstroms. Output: 1.1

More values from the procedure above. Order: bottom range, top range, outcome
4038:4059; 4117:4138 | 1.09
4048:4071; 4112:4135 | 1.13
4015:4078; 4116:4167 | 1.07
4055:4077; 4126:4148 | 1.12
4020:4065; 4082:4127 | 1.04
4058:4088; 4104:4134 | 1.04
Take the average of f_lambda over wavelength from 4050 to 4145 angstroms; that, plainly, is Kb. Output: 17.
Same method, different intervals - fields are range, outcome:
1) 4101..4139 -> 17.2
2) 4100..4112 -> 15.3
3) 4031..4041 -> 16.7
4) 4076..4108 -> 16.6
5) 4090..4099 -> 16.1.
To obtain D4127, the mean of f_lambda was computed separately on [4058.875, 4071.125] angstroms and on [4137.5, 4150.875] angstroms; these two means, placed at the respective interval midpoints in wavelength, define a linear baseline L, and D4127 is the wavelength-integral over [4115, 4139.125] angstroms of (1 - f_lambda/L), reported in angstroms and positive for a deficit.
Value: -1.7 angstroms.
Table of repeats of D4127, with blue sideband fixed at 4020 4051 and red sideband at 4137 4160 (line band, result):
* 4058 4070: 0.88 angstroms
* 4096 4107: 1.42 angstroms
